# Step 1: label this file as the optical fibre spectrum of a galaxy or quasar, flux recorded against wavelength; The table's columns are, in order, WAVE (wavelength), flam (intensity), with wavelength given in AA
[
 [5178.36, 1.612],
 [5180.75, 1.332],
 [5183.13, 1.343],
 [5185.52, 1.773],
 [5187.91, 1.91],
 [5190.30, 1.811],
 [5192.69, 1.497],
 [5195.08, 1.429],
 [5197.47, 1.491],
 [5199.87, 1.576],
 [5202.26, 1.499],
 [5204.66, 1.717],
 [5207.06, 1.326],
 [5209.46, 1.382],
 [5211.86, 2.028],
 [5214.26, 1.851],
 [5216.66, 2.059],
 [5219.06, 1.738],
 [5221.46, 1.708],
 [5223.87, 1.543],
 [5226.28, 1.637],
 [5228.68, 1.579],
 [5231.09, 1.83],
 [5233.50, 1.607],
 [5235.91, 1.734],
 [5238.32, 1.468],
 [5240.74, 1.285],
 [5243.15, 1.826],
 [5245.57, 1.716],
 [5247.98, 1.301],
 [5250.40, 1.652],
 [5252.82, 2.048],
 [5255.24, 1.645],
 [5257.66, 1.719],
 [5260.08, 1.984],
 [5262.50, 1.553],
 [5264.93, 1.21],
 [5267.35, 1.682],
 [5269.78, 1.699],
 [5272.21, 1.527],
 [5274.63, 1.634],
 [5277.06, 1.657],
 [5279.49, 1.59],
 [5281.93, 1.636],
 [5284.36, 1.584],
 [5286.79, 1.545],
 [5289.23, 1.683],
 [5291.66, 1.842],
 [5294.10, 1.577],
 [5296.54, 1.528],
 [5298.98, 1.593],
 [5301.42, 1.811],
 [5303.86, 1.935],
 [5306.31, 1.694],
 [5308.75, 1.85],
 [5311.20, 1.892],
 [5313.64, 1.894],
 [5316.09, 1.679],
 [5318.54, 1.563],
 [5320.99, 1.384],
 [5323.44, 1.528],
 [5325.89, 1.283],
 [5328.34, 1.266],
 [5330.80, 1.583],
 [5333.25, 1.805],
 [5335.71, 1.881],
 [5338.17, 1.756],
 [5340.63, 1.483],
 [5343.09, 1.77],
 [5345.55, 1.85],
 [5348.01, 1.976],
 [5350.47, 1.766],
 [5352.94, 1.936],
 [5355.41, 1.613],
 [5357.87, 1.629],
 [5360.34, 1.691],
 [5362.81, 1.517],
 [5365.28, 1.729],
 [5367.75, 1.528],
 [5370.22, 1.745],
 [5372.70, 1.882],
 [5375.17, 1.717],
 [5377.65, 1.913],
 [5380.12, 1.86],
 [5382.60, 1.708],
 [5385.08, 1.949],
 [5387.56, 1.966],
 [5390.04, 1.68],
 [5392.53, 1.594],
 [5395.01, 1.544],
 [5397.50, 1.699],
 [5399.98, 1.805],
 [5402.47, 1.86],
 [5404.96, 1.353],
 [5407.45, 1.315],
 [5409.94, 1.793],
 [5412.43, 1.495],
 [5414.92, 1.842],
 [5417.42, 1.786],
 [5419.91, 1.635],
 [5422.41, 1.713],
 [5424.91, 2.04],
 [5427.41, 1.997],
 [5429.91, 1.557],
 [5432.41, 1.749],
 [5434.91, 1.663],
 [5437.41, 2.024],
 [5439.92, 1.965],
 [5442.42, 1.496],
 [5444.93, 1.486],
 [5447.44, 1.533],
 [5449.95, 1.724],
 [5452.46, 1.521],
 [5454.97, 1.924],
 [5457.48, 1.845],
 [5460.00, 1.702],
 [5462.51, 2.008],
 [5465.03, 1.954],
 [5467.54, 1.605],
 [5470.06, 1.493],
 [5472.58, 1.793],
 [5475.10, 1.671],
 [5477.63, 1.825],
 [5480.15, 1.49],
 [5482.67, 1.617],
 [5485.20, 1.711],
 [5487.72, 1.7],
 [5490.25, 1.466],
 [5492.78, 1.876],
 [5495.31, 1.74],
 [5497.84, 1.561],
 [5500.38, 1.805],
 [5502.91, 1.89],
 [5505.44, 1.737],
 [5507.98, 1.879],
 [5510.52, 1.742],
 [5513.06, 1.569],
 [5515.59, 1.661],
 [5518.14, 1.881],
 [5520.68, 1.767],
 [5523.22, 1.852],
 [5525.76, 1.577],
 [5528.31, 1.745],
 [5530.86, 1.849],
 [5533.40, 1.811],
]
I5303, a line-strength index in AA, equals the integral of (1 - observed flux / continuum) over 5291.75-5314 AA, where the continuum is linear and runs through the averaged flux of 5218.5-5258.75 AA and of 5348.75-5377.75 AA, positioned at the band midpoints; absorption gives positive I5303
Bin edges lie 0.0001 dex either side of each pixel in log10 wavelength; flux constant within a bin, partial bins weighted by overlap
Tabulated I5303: -0.9 AA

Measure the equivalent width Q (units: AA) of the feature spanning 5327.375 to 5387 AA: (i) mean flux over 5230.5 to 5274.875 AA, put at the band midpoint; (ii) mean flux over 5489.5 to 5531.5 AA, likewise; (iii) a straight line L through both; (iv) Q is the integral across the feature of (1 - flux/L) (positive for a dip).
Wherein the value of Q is -2.0 AA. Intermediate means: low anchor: 1.64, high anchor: 1.74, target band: 1.74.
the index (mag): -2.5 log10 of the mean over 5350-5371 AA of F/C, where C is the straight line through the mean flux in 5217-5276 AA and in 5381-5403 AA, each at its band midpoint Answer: 0.03 mag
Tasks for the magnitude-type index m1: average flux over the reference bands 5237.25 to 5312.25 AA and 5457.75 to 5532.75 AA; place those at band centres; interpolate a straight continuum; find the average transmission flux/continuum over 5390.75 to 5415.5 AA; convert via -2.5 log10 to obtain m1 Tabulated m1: 0.05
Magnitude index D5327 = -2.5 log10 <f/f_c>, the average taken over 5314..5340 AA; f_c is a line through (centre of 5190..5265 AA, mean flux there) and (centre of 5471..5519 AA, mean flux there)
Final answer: 0.06 mag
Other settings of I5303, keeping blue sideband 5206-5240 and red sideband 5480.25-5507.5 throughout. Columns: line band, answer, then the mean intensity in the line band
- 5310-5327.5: 0.9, 1.6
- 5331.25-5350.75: -1.1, 1.78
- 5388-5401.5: 0.1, 1.69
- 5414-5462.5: -1.5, 1.75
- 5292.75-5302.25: 0.3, 1.62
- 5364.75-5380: -0.6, 1.76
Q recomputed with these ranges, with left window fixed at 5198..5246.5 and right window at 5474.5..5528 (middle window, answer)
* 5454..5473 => -0.9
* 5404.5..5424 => 0.7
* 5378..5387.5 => -1.0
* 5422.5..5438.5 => -1.2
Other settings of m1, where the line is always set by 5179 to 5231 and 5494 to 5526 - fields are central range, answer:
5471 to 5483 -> 0.04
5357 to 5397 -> -0.02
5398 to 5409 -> 0.07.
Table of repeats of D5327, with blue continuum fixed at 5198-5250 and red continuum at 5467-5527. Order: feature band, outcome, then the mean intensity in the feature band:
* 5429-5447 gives -0.006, 1.7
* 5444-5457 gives 0.026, 1.65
